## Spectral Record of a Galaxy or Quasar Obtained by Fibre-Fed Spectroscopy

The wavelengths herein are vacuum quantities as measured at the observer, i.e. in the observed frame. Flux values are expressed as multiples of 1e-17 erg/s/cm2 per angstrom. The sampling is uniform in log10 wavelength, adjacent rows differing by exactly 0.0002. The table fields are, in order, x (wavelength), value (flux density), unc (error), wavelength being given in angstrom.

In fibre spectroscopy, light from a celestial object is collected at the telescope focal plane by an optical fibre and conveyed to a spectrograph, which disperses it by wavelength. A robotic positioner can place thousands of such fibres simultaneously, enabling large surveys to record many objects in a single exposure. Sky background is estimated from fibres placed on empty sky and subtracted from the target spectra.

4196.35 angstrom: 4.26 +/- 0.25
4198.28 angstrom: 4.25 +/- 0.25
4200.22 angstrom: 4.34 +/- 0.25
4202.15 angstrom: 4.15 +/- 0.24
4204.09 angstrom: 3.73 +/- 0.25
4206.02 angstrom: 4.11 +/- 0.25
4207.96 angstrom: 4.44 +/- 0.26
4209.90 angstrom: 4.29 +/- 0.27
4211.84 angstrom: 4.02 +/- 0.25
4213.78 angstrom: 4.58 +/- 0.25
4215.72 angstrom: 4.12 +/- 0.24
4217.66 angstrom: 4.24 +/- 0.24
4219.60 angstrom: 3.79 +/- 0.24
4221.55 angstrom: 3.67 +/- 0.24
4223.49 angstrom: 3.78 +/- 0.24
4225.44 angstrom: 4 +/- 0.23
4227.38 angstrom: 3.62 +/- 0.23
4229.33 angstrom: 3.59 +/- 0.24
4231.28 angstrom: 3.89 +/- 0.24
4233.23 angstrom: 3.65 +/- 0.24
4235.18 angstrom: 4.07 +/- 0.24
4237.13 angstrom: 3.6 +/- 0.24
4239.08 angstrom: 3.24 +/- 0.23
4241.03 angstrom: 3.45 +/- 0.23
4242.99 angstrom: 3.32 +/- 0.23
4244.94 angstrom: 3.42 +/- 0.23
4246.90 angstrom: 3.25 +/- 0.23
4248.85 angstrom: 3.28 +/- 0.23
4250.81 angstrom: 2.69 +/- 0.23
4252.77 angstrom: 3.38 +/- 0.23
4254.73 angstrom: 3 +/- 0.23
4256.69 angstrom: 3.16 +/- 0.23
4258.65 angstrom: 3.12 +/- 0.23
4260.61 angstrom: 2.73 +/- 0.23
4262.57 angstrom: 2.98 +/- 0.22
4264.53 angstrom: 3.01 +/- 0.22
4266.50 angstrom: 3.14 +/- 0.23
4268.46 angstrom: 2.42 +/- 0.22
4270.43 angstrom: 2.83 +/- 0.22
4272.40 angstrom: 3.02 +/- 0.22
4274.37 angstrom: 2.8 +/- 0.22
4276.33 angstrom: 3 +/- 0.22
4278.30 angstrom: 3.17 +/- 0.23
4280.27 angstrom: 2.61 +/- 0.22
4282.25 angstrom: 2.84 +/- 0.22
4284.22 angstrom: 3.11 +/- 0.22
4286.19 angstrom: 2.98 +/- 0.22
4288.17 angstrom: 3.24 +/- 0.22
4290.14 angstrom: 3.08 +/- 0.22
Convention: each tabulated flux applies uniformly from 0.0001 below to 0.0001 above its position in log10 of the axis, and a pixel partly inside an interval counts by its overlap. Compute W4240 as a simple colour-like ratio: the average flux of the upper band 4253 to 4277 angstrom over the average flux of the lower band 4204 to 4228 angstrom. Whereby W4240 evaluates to 0.7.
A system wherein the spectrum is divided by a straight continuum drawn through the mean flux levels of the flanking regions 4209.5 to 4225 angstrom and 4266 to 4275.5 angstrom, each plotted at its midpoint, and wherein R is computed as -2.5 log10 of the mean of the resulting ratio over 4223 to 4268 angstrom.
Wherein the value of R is 0.02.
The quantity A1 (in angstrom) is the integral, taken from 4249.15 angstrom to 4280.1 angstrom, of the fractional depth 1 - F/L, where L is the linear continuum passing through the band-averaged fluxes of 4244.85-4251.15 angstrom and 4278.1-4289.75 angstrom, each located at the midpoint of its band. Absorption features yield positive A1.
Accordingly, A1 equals 1.2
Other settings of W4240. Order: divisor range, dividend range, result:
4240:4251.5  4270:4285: 0.90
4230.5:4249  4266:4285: 0.82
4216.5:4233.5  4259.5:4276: 0.75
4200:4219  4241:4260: 0.76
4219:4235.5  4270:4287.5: 0.78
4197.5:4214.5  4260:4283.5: 0.69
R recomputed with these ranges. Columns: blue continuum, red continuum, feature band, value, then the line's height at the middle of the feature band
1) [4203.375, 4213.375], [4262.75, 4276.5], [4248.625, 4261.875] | 0.052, 3.19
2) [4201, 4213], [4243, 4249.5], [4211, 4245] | -0.025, 3.7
